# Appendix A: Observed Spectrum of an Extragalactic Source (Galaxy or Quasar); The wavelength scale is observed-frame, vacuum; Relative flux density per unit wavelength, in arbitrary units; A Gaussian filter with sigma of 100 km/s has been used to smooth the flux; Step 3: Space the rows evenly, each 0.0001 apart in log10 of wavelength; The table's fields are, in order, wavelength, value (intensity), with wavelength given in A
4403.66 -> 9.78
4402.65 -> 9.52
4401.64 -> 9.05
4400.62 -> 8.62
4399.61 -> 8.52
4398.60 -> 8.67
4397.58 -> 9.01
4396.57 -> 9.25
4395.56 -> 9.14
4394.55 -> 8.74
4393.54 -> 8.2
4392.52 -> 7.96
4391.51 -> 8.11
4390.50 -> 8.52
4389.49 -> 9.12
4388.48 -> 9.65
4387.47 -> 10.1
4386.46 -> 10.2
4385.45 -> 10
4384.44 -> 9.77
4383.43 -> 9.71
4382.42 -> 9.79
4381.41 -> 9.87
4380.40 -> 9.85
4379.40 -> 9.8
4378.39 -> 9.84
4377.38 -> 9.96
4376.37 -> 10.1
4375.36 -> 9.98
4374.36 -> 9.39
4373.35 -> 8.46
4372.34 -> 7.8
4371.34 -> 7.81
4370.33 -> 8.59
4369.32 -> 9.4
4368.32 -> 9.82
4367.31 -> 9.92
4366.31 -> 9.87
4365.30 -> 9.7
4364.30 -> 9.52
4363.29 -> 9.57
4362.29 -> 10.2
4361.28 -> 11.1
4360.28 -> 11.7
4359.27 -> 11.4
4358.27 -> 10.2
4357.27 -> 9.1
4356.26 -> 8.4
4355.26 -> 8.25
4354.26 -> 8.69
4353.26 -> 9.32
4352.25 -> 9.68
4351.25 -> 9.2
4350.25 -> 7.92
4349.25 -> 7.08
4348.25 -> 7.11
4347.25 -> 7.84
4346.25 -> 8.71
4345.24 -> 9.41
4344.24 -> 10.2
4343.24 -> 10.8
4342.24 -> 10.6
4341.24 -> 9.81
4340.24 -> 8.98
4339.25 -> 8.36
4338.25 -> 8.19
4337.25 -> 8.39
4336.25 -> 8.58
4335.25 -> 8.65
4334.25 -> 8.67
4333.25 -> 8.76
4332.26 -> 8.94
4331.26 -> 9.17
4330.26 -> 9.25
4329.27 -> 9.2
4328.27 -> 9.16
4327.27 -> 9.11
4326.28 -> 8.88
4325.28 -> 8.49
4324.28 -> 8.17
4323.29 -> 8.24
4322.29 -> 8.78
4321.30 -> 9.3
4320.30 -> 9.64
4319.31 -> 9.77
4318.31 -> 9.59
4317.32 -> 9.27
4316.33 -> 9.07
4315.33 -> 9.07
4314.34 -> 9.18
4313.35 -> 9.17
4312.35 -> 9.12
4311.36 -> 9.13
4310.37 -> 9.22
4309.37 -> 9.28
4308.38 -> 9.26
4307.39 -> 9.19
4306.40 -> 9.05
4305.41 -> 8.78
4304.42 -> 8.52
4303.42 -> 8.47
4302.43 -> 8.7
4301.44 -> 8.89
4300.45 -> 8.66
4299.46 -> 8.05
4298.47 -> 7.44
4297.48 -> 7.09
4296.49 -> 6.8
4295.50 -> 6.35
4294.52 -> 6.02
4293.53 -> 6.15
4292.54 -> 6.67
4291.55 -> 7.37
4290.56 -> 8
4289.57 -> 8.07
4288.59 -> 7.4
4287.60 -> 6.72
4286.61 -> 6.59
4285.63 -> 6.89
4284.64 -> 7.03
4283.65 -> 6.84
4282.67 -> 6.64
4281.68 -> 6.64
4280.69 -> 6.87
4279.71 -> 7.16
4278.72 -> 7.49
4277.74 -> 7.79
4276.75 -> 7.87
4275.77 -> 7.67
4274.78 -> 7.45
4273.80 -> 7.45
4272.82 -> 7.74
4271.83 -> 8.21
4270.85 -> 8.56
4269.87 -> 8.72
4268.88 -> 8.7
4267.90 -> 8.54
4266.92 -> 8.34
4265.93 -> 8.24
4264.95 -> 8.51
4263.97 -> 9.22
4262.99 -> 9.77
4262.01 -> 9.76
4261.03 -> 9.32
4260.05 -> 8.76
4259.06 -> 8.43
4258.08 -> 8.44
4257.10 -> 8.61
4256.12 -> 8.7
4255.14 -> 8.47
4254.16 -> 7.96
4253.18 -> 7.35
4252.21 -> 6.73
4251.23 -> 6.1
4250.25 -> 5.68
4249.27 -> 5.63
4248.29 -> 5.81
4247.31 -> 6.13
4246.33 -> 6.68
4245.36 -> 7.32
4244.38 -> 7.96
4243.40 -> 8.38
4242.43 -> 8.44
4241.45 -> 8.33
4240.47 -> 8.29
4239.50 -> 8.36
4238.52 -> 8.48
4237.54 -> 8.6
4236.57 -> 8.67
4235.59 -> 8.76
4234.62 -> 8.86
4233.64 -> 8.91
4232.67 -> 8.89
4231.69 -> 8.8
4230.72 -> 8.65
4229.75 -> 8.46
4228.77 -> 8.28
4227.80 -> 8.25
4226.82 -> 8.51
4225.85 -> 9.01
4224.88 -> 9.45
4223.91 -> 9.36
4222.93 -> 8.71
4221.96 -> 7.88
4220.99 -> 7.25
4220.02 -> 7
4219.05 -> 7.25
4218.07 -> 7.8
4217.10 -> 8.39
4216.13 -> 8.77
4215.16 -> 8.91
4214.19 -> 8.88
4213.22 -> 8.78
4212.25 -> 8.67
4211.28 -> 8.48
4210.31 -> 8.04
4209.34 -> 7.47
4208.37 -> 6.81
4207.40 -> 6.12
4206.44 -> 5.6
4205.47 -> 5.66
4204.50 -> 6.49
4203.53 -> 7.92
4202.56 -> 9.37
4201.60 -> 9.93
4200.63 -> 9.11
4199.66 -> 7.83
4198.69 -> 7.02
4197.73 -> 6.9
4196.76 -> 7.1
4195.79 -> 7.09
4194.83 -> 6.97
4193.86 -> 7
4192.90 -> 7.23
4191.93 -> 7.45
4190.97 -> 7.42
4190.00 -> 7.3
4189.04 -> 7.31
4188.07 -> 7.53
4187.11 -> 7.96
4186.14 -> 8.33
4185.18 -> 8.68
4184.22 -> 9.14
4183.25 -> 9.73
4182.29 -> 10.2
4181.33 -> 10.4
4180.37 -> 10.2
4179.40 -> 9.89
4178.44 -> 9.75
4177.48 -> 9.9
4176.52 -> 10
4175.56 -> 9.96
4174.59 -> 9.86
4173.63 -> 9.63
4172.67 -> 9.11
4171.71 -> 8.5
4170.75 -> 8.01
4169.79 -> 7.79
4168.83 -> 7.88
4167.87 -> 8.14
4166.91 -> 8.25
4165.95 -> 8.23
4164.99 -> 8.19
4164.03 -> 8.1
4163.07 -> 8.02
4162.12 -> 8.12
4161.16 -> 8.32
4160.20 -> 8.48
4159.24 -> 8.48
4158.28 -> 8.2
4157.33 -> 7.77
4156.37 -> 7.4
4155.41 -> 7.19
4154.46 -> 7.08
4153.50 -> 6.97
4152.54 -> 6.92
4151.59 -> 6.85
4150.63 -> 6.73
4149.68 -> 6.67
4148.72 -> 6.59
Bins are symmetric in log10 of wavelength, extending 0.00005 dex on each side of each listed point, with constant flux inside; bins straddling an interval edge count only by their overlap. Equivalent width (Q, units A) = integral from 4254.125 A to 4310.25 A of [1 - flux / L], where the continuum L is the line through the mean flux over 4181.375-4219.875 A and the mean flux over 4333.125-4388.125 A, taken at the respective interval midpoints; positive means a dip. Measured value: 4.22 A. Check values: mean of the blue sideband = 7.88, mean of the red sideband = 9.35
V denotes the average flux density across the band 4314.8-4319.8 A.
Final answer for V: 9.35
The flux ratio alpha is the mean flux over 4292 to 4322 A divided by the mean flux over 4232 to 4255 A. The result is 1.11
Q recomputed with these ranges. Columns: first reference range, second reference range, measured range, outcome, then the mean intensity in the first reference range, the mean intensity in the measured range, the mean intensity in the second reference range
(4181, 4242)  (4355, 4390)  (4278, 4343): 5.4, 8.13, 8.33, 9.67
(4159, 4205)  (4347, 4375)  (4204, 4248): 2.9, 8.42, 8.05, 9.2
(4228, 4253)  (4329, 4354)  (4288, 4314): 1.1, 7.81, 8.11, 8.91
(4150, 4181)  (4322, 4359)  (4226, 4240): -0.1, 8.38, 8.62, 8.89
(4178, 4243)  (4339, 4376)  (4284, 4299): 3.1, 8.22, 6.97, 9.31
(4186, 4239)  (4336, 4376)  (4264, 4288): 2.5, 7.99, 7.64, 9.23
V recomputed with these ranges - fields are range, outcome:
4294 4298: 6.58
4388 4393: 8.68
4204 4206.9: 5.92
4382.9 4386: 9.83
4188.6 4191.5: 7.36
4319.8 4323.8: 9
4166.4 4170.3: 8.01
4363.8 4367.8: 9.77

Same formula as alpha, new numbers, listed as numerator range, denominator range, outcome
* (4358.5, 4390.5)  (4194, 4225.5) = 1.24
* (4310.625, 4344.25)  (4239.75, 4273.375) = 1.14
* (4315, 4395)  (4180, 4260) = 1.15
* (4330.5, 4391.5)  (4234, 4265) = 1.16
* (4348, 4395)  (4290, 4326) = 1.11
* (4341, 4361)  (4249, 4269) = 1.14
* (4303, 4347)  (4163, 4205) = 1.08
